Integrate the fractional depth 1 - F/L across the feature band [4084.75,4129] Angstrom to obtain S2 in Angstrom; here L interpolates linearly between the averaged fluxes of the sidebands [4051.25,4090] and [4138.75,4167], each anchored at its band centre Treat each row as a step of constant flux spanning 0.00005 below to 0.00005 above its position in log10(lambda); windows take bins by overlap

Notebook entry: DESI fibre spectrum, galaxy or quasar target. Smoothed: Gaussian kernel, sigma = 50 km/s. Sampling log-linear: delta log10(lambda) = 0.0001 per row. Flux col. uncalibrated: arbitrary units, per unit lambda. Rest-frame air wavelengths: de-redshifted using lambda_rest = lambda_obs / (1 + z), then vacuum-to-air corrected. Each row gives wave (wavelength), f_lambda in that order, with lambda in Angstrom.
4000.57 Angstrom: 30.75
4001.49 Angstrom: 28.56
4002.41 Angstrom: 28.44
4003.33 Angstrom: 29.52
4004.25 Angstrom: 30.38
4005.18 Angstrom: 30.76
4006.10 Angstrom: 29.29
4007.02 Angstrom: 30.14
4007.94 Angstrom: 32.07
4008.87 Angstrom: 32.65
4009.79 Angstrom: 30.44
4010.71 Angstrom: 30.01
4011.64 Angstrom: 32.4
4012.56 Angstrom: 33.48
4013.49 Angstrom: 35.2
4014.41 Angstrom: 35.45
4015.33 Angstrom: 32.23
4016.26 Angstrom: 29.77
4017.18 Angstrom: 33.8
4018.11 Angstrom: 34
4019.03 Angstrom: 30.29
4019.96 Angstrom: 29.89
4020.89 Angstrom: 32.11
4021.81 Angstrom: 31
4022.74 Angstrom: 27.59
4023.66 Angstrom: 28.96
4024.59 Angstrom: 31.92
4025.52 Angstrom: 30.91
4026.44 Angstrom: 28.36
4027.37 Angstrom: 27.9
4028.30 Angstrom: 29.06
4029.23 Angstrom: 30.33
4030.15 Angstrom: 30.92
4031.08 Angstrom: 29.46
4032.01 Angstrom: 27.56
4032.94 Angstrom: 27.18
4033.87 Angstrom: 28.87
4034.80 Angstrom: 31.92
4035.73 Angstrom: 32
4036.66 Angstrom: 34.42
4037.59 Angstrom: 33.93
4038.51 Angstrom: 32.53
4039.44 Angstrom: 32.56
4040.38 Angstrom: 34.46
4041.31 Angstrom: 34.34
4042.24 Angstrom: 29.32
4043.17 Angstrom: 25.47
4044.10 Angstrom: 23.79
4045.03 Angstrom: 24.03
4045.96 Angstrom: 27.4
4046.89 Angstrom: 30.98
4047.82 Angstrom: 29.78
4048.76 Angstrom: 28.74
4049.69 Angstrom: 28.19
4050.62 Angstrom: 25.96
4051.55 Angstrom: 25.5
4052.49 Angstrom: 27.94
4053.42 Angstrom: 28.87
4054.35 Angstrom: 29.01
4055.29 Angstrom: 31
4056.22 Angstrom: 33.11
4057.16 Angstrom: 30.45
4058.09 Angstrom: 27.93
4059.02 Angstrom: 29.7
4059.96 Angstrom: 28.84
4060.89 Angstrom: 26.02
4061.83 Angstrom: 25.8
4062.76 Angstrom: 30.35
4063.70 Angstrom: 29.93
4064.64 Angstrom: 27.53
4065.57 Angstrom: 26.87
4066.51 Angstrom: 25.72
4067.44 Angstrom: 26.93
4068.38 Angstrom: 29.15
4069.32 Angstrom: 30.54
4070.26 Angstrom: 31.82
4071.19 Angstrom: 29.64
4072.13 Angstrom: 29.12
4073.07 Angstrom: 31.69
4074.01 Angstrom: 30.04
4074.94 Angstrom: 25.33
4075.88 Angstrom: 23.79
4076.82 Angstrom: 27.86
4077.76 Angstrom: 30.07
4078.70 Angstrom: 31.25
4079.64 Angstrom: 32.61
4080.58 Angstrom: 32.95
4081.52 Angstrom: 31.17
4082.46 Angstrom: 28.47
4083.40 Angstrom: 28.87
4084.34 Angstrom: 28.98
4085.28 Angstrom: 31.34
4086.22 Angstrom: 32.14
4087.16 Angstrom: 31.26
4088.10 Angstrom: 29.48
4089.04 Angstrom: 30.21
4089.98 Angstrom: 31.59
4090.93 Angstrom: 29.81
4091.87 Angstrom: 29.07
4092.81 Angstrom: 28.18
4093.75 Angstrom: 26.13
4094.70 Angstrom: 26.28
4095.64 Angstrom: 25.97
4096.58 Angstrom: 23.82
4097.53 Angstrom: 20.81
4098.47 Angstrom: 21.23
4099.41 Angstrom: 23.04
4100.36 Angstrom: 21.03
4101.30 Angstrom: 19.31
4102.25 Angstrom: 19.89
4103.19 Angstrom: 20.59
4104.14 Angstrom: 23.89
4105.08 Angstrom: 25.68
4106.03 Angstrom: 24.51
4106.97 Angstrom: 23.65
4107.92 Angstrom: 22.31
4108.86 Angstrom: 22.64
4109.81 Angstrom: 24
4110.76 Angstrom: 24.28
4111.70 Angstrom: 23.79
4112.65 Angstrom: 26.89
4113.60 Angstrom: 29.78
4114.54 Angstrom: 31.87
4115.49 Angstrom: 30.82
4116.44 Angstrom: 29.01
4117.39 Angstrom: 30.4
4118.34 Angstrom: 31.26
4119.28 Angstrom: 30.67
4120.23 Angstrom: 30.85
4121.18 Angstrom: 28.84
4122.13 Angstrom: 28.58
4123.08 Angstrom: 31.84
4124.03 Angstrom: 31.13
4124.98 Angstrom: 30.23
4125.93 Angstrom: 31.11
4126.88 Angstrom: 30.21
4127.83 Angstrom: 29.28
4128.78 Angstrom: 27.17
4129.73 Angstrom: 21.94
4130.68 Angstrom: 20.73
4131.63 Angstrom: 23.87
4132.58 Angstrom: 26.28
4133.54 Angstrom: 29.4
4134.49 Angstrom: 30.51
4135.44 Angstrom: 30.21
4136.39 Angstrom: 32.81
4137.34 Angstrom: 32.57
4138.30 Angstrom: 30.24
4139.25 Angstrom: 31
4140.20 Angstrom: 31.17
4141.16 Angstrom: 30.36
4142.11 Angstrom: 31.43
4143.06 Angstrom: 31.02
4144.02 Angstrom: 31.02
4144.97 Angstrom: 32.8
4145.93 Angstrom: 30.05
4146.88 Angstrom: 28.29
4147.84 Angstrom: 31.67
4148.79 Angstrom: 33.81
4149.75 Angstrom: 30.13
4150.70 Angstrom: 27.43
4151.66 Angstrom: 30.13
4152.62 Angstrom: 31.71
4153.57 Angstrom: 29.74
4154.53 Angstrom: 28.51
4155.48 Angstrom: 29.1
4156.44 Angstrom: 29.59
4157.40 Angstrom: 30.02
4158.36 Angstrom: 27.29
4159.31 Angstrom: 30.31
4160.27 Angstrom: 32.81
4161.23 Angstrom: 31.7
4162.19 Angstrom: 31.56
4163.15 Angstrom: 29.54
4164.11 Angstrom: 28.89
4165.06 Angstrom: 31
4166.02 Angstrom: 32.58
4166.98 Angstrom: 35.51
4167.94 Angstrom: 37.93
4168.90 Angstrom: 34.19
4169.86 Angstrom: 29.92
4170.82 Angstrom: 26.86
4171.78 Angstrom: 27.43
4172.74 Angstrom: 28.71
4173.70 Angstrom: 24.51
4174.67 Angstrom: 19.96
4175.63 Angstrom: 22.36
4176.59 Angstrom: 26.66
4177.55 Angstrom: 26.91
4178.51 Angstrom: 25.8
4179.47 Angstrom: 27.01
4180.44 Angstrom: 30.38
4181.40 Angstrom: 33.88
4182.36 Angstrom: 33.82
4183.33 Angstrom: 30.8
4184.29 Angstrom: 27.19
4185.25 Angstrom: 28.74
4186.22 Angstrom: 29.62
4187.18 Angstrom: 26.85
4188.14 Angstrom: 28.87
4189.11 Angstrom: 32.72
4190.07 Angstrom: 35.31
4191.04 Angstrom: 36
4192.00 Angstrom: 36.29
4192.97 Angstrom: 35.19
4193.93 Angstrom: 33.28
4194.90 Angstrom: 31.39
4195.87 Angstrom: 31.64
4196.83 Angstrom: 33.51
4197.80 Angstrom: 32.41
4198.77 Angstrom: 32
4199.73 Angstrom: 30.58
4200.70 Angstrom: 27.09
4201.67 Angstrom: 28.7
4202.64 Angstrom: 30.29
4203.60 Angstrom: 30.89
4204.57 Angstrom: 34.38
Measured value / 4.0 Angstrom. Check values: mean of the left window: 29.3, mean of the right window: 30.6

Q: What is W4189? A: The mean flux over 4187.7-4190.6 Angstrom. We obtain 32.3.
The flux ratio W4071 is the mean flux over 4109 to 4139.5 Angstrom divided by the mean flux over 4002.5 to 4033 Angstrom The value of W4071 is 0.93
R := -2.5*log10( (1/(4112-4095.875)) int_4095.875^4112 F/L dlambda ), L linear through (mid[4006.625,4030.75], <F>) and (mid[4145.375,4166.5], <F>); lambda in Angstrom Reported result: 0.33 mag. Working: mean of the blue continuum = 31.2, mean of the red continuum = 30.3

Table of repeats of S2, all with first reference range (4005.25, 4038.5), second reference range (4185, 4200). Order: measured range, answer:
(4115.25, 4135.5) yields 1.9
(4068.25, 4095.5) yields 1.6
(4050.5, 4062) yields 1.0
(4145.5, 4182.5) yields 2.8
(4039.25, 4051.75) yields 1.0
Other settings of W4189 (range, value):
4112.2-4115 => 29.6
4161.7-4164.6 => 30.1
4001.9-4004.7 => 29.5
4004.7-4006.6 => 30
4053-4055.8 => 29.7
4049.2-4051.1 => 27.2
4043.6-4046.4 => 25.1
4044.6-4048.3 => 28.1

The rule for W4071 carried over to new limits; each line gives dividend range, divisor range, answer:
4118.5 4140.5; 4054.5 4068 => 1.02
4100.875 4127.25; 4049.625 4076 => 0.95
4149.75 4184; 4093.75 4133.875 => 1.13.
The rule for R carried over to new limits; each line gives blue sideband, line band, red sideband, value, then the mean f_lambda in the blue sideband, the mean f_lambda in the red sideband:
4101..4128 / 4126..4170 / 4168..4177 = -0.11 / 27.2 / 27.2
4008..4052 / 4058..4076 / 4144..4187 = 0.06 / 30.4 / 29.7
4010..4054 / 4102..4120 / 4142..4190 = 0.14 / 30.2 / 29.8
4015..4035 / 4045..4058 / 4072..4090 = 0.05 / 30.1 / 29.9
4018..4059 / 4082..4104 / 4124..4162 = 0.13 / 29.7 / 29.7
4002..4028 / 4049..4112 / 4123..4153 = 0.11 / 31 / 29.7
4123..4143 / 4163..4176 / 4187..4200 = 0.07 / 29.2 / 32.7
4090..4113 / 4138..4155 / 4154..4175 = -0.08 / 24.2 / 30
